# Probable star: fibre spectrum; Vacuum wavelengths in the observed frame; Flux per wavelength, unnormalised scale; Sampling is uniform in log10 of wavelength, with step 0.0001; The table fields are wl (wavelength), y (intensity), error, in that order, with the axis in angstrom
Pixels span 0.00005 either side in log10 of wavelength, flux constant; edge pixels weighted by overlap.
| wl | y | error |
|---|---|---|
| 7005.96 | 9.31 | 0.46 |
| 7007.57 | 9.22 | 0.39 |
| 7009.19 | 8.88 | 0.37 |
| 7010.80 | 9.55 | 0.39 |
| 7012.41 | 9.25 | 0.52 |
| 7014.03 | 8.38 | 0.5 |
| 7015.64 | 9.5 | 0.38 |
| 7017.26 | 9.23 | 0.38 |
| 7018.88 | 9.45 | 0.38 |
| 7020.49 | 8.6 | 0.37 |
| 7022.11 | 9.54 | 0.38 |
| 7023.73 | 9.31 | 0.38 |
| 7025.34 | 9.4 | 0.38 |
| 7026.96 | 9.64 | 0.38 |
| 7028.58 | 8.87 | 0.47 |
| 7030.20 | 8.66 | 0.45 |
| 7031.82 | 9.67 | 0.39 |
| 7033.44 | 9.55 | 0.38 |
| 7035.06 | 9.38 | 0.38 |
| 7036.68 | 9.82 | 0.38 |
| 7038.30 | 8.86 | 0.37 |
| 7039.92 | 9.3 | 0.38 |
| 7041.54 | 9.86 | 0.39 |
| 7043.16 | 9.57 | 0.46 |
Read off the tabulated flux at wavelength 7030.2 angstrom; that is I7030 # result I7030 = 8.66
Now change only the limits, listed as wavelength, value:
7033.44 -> 9.55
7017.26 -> 9.23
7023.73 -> 9.31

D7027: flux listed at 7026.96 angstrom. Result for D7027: 9.64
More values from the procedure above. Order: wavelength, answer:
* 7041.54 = 9.86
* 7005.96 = 9.31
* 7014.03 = 8.38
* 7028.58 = 8.87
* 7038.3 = 8.86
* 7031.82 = 9.67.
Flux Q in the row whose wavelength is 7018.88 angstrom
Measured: 9.45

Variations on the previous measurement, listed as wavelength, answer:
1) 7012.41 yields 9.25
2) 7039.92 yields 9.3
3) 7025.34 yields 9.4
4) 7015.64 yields 9.5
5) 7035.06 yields 9.38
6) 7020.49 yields 8.6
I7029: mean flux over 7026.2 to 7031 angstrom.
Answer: 9.05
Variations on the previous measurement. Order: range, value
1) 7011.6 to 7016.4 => 9.05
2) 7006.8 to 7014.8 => 9.06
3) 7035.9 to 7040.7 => 9.33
